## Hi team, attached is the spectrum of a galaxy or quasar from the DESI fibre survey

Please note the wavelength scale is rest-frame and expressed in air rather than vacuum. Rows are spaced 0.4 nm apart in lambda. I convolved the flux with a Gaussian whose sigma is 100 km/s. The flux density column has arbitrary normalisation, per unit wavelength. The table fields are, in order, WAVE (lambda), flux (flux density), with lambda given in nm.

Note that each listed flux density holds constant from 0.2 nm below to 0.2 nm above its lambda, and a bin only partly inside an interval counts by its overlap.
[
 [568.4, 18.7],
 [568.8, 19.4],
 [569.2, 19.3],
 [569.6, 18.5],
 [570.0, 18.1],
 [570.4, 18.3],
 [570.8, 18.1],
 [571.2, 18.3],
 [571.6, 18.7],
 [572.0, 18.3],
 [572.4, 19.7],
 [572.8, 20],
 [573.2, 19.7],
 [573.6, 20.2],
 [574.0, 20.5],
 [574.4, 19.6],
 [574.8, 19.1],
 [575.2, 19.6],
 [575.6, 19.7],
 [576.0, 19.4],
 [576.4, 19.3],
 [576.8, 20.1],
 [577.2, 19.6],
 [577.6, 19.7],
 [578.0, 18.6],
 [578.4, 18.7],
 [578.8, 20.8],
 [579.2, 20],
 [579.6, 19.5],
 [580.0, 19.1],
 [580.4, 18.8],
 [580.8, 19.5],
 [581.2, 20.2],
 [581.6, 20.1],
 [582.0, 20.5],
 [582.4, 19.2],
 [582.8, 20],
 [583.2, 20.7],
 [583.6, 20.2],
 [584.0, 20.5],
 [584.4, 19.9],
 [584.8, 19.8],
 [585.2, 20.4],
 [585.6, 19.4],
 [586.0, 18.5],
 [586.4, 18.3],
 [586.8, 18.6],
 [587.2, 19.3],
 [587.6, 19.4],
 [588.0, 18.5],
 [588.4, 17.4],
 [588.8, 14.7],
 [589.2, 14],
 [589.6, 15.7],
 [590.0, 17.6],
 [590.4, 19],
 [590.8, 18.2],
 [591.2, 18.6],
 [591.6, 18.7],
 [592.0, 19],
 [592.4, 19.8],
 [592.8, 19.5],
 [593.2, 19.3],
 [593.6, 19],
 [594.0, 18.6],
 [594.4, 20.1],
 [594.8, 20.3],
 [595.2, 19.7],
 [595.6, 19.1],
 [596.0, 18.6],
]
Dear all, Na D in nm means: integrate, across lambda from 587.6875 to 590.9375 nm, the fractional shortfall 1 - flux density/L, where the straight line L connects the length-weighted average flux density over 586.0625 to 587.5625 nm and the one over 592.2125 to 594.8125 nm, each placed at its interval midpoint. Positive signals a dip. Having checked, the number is 0.356 nm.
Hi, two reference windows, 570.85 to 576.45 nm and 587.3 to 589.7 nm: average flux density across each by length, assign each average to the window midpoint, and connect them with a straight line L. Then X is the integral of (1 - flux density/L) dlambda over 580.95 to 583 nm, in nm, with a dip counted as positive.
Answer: -0.24 nm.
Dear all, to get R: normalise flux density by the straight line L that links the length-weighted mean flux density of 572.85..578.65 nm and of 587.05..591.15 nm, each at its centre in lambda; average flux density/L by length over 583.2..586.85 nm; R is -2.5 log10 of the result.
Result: -0.09 mag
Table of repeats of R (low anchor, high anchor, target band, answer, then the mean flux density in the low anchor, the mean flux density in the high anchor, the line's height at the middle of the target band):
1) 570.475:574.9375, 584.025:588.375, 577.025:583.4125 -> -0.03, 19.3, 19.2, 19.2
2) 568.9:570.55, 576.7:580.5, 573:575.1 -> -0.04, 18.6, 19.5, 19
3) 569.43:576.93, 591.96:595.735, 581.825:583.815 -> -0.04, 19.2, 19.5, 19.3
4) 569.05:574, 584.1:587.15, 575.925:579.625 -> -0.02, 19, 19.3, 19.1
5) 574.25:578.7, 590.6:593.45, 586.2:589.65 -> 0.10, 19.4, 19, 19.1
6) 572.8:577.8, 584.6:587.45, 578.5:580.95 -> 0.00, 19.7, 19.2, 19.5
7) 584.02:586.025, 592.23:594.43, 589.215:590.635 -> 0.15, 19.8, 19.3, 19.5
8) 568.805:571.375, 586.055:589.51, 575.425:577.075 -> -0.08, 18.5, 17.5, 18.2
